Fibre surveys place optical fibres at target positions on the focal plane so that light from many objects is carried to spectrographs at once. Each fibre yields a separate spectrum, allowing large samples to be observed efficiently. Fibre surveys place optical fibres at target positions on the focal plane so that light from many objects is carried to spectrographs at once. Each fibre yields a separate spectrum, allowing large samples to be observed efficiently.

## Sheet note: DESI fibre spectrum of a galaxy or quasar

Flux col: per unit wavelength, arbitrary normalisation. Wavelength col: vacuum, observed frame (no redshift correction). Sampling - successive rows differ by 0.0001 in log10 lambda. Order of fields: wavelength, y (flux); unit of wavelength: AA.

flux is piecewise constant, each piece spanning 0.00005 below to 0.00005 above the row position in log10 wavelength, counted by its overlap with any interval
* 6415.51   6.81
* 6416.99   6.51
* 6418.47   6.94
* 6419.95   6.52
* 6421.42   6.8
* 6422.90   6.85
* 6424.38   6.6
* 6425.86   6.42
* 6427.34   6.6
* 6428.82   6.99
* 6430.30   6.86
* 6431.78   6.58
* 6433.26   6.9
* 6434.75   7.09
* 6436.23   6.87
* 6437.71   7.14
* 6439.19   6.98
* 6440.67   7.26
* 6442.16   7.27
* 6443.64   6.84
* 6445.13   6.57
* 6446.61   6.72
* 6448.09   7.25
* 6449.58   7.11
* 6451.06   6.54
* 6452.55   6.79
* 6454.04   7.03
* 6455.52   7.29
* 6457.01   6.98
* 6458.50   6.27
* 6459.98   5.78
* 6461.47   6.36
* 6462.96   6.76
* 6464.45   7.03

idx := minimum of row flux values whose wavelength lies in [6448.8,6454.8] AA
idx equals 6.54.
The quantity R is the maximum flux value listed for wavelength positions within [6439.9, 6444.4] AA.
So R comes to 7.27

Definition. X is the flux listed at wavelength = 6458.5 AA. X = 6.27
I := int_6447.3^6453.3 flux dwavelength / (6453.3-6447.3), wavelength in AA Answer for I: 6.92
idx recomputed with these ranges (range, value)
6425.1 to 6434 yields 6.42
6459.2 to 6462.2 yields 5.78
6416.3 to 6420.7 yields 6.51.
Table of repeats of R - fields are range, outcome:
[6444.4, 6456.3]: 7.29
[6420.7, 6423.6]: 6.85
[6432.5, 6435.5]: 7.09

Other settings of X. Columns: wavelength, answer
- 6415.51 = 6.81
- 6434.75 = 7.09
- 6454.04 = 7.03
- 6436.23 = 6.87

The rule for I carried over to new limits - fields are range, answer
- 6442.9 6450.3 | 6.9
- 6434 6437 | 6.97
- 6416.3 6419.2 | 6.72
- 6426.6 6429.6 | 6.8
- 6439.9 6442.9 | 7.26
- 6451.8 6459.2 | 6.87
